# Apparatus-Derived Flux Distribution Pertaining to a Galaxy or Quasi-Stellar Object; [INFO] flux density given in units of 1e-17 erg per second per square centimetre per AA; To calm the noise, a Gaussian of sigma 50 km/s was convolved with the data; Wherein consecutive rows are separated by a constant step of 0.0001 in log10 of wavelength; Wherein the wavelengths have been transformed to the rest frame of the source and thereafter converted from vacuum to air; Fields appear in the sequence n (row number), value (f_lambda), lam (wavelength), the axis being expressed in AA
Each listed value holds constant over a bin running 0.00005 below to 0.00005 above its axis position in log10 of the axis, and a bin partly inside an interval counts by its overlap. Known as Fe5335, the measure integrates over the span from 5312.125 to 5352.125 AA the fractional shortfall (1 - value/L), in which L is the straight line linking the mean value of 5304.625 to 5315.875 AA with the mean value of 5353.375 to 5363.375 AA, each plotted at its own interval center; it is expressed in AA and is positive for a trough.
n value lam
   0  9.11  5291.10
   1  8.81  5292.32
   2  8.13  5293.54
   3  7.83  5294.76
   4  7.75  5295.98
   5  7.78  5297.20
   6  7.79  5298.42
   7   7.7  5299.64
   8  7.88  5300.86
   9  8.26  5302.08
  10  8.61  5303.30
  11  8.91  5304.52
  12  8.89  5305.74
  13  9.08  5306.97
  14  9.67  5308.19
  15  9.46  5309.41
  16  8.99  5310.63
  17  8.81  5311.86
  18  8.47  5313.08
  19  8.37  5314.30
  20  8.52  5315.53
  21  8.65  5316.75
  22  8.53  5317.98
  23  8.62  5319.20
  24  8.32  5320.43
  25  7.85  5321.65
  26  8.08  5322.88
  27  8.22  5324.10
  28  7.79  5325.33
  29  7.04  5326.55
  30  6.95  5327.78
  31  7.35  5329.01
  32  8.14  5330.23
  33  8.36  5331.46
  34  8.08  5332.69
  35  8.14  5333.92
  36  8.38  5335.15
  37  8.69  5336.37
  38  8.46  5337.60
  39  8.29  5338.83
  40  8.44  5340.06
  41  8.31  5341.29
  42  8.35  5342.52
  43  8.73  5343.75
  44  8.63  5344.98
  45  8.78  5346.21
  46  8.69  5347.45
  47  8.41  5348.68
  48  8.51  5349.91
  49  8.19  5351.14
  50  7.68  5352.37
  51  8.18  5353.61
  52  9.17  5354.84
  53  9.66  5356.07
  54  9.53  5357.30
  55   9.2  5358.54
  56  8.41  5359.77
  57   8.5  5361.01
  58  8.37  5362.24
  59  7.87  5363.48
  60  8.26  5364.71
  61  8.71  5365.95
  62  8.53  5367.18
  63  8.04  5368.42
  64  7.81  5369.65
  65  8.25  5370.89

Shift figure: 2.8 AA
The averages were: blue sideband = 8.92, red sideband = 8.85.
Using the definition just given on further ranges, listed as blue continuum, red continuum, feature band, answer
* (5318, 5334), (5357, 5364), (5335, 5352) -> -0.43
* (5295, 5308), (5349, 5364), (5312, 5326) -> 0.12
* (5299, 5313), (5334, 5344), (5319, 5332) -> 1.07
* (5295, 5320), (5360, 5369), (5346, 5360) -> -0.57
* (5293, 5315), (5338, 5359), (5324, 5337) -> 0.99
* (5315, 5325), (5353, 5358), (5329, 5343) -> 0.66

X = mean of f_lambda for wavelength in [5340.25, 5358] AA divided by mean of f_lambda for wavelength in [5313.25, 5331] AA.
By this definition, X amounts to 1.07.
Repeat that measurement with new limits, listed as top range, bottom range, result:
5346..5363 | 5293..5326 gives 1.03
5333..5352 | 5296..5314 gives 0.99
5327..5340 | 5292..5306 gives 0.99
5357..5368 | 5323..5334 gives 1.10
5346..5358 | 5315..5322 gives 1.03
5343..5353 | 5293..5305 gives 1.05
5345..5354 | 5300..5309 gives 0.96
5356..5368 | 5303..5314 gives 0.96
